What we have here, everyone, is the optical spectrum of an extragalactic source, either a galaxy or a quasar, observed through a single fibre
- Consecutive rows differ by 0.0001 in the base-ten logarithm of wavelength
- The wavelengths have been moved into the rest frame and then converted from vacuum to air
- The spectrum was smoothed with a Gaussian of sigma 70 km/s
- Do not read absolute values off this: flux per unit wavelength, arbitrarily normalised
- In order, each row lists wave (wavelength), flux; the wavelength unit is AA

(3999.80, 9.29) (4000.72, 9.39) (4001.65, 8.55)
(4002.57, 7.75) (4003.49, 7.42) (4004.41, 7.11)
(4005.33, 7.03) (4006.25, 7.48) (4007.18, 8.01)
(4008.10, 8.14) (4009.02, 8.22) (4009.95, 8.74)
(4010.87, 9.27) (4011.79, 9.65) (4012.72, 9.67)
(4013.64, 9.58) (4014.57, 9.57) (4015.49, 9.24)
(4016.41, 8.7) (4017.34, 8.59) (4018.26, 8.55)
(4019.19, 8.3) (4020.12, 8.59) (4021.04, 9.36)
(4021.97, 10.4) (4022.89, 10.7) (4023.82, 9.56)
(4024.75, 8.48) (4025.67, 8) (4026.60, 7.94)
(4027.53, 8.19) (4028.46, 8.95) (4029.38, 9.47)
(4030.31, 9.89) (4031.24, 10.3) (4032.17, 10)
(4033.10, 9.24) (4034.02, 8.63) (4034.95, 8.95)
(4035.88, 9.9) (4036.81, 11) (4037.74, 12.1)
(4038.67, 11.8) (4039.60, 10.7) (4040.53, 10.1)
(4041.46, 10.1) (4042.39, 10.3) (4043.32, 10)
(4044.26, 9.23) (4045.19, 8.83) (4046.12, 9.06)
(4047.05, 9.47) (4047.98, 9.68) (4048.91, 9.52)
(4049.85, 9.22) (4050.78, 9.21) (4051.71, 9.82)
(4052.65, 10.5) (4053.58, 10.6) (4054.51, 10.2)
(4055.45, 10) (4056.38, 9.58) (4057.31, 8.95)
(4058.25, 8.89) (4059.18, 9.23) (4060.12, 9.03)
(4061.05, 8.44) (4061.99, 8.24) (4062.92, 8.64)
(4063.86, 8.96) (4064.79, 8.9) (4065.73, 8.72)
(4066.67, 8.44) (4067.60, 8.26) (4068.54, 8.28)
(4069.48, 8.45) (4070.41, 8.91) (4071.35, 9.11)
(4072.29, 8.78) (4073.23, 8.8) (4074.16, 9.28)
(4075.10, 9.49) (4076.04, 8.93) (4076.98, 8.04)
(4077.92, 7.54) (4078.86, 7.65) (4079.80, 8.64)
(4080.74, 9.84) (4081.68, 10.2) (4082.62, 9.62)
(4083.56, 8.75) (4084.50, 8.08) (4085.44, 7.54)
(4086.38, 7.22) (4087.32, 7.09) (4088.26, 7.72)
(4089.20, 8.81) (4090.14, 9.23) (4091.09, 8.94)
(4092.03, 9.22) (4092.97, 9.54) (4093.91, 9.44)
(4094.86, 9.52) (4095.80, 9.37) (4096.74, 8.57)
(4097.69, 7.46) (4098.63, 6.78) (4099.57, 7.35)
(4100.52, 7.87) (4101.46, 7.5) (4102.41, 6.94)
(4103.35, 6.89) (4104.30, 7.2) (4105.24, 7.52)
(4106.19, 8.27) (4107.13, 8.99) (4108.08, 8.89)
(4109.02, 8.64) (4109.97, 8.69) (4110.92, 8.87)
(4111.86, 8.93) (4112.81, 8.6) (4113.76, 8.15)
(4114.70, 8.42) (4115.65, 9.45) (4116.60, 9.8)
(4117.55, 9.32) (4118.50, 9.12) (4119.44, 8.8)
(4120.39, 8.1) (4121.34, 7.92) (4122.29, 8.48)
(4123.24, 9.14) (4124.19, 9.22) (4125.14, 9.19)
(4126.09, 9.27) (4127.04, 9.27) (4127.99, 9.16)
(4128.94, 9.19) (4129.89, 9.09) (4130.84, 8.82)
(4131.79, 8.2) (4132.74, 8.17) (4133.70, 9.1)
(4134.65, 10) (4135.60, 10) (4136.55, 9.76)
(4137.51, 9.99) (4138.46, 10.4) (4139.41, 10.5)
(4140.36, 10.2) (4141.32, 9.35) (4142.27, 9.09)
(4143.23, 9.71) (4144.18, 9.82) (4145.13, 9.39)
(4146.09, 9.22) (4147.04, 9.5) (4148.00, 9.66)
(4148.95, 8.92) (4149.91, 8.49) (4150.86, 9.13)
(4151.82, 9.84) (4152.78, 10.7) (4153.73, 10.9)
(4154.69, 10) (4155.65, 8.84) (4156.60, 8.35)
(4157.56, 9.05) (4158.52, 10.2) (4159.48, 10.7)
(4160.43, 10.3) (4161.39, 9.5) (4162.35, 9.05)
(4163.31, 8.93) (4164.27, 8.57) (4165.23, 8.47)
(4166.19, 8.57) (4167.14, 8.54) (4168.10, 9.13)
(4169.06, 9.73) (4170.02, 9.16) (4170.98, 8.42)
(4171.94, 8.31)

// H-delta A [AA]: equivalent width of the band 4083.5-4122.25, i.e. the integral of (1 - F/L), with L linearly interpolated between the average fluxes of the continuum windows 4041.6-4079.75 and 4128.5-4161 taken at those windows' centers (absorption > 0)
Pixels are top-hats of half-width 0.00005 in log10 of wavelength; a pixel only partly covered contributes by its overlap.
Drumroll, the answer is 3.9 AA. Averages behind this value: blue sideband 9.08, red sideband 9.55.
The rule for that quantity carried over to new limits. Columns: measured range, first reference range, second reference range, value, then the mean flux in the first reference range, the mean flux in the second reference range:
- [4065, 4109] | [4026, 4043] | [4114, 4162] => 5.4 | 9.85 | 9.37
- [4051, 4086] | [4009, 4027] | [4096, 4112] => -2.2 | 9.08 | 7.97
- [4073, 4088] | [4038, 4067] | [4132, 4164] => 1.6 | 9.52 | 9.58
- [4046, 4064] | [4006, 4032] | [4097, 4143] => -0.9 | 9.01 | 8.76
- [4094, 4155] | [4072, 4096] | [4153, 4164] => 1.8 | 8.73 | 9.63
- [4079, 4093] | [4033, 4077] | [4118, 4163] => 1.1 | 9.4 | 9.38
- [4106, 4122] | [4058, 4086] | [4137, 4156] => 0.9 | 8.72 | 9.68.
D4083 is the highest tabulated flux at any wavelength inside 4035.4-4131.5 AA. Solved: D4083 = 12.1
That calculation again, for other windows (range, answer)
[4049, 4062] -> 10.6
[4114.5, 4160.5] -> 10.9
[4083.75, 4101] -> 9.54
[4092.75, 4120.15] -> 9.8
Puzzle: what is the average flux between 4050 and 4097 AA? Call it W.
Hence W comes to 8.91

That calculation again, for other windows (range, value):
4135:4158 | 9.62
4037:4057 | 10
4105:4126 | 8.77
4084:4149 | 8.79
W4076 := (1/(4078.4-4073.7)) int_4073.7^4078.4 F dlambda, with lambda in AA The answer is 8.64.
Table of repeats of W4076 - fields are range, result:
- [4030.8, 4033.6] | 9.84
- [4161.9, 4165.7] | 8.74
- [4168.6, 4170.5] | 9.44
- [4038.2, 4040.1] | 11.2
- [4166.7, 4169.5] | 9.13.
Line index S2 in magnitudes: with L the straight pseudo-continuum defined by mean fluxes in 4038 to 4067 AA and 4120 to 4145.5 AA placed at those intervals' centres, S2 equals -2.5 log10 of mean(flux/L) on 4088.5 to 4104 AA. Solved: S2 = 0.13 mag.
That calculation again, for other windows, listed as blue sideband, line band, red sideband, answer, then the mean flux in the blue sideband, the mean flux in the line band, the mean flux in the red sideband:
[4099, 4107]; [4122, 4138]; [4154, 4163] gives -0.08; 7.5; 9.19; 9.57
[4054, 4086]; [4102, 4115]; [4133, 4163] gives 0.13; 8.83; 8.22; 9.65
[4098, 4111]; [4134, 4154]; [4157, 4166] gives -0.10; 7.85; 9.73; 9.37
